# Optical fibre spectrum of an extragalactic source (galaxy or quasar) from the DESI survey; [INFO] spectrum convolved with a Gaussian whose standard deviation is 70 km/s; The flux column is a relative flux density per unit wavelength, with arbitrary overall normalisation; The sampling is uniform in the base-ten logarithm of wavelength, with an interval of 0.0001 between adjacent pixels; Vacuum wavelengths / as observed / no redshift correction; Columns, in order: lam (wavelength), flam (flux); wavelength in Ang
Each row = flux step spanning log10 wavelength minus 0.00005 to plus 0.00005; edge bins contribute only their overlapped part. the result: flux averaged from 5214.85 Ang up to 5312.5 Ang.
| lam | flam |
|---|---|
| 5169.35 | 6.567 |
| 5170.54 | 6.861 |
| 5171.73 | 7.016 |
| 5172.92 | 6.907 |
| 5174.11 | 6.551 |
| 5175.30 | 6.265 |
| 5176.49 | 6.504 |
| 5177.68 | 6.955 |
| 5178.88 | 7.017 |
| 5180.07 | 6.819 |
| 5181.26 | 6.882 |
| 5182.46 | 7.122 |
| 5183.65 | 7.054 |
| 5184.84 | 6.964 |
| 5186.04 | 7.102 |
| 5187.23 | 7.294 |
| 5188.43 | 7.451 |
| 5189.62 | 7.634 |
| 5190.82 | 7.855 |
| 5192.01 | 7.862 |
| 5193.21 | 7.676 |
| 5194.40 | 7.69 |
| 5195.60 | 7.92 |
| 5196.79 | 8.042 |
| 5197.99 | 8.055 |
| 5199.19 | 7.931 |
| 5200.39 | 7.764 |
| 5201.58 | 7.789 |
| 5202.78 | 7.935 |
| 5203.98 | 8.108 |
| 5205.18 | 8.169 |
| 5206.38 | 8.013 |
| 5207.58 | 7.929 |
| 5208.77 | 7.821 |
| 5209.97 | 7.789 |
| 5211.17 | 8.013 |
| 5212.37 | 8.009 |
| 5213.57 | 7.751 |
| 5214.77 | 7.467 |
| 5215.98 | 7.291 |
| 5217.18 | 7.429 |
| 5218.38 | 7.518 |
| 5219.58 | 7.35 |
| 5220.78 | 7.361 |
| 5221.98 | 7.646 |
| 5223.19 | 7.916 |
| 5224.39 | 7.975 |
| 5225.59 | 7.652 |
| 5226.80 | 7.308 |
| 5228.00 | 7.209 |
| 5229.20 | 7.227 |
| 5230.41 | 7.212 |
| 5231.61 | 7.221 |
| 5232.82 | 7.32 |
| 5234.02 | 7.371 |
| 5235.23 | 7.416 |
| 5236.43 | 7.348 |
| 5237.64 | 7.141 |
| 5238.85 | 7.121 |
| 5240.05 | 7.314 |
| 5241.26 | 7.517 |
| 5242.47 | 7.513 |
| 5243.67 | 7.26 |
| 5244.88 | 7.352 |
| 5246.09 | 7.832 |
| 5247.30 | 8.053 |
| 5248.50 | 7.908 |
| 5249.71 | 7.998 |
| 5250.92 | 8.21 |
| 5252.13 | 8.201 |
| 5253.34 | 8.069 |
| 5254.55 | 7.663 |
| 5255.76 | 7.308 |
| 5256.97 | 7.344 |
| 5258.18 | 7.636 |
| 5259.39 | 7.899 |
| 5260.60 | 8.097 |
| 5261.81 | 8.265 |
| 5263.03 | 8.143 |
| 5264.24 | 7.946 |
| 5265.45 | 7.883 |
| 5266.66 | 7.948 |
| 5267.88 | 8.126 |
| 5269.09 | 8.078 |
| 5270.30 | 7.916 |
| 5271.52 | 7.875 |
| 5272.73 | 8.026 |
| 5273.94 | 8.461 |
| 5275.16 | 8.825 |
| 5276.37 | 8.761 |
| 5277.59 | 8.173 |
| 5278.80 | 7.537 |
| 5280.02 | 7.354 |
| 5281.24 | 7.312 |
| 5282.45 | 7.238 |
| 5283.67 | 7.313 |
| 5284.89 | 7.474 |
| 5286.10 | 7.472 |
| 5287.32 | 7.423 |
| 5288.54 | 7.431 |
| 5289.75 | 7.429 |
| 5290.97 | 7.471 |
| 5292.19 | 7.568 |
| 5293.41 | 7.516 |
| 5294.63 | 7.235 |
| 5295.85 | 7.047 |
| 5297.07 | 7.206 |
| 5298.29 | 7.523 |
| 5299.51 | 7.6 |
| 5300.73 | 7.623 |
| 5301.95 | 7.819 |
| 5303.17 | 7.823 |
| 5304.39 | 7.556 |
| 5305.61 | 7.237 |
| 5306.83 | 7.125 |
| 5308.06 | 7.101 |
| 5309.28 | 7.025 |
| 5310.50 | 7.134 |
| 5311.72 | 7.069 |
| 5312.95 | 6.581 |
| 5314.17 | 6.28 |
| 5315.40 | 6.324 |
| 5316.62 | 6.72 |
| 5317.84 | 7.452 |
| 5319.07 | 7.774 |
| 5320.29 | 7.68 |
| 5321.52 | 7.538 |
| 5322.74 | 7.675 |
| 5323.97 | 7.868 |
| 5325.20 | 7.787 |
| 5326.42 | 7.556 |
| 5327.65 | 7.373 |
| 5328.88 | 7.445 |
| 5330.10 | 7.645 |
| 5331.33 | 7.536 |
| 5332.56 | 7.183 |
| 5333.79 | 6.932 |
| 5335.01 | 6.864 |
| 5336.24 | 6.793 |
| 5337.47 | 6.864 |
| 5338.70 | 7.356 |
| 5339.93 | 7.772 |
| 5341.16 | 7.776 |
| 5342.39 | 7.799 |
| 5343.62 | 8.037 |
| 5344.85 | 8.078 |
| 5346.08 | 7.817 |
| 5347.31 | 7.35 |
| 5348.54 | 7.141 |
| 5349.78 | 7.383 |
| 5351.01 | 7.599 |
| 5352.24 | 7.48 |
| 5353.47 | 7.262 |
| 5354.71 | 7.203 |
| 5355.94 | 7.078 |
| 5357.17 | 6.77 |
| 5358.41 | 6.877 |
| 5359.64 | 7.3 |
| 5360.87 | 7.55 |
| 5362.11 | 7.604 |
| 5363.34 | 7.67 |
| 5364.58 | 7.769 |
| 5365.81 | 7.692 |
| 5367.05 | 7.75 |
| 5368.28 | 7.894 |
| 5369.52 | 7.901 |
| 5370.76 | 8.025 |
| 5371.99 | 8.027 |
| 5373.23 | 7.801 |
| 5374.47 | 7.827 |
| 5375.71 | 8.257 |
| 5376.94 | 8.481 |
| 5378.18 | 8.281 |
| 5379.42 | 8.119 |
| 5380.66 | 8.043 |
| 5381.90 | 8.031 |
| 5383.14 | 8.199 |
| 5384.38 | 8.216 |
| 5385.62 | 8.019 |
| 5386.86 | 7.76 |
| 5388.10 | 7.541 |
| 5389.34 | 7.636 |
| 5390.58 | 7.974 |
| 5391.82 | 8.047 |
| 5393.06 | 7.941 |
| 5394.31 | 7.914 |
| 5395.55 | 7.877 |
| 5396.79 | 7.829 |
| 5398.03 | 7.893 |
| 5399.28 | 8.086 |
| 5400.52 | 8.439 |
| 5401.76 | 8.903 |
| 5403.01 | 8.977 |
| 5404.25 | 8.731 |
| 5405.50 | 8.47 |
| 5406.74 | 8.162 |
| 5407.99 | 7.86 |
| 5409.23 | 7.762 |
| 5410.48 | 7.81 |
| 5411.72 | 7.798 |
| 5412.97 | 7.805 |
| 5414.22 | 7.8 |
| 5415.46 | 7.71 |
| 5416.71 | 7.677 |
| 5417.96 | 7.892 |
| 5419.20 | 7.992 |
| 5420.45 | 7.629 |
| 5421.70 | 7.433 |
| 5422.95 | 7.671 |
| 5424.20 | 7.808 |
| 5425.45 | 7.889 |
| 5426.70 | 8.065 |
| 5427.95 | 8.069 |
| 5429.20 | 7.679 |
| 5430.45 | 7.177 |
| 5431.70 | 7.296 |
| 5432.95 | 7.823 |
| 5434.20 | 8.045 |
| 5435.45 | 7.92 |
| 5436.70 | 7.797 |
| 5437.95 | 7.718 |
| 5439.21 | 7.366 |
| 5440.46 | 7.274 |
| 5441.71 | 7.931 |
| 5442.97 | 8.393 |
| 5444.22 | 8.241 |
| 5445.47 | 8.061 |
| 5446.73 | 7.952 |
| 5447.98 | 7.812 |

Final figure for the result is 7.6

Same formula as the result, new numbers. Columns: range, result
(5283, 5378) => 7.45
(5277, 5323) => 7.34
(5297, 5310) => 7.43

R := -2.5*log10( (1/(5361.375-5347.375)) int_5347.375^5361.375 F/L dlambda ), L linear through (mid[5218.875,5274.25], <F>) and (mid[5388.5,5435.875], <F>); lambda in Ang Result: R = 0.09 mag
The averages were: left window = 7.68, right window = 7.93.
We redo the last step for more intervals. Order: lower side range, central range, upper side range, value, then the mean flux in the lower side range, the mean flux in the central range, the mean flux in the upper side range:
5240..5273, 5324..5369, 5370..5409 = 0.08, 7.84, 7.45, 8.1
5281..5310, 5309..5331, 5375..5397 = 0.04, 7.4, 7.28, 8.01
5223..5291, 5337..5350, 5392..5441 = 0.03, 7.69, 7.59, 7.9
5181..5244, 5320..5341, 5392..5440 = 0.05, 7.57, 7.41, 7.91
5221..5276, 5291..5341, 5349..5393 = 0.06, 7.73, 7.31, 7.75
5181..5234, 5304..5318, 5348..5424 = 0.12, 7.61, 6.94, 7.84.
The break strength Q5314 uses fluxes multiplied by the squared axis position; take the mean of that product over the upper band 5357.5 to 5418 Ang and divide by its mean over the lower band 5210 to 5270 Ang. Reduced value 1.1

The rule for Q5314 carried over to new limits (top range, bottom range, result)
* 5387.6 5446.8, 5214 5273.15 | 1.10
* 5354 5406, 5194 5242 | 1.10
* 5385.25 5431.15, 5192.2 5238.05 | 1.12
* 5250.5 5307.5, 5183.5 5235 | 1.04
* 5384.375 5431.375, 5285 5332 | 1.12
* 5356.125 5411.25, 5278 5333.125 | 1.11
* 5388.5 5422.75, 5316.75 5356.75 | 1.10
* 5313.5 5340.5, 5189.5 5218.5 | 0.98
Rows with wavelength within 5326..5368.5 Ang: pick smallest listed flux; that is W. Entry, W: 6.77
